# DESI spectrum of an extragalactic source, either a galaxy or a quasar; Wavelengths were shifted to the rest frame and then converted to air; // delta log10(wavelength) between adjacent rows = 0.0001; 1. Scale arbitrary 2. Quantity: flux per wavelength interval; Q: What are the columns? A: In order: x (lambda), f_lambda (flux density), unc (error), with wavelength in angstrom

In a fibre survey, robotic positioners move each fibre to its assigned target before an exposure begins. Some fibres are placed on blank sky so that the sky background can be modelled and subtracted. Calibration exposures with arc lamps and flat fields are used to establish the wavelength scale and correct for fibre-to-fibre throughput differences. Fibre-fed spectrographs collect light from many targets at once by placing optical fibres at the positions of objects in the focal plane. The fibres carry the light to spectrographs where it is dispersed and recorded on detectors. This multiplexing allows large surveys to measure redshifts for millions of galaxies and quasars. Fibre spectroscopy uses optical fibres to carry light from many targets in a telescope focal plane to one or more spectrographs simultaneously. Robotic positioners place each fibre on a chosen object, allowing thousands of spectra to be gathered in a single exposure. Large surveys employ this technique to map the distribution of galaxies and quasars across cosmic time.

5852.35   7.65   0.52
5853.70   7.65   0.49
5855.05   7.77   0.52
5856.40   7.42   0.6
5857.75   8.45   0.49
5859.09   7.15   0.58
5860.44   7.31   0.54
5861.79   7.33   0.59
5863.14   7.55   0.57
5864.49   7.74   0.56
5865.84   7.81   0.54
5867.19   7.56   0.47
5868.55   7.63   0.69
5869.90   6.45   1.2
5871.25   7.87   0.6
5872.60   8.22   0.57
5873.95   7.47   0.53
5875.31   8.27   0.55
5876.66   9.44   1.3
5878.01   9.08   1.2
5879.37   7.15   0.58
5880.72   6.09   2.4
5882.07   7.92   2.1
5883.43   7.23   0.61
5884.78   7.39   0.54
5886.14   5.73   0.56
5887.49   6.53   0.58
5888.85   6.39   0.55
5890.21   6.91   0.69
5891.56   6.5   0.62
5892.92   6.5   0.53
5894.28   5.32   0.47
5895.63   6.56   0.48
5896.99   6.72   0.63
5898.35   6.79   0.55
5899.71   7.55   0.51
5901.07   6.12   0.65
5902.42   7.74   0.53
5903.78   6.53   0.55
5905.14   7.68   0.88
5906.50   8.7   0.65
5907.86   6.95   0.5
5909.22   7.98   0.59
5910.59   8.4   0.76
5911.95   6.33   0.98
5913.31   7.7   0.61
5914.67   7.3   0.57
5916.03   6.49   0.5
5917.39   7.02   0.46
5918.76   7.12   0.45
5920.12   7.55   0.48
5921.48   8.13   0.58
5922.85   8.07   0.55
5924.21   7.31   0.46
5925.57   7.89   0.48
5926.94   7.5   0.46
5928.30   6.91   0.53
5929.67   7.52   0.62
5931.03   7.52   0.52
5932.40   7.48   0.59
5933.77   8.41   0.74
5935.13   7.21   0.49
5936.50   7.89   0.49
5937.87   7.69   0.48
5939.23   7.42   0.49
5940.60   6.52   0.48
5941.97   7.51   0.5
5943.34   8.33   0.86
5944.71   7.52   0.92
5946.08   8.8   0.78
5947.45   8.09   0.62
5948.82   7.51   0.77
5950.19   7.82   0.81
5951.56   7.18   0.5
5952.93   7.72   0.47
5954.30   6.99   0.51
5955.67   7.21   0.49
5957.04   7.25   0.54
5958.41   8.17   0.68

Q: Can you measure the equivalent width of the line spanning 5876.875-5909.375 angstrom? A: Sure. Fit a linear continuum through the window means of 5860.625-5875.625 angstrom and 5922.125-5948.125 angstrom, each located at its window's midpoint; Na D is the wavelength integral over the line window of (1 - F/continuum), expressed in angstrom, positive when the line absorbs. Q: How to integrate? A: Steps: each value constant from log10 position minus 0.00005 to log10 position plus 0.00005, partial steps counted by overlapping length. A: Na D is 2.56 angstrom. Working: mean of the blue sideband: 7.6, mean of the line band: 7.02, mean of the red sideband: 7.66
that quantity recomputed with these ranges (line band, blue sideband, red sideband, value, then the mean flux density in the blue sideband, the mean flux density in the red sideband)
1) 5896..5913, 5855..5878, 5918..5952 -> 0.9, 7.77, 7.64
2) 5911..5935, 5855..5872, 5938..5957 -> 0.4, 7.54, 7.58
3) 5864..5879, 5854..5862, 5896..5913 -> -0.9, 7.59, 7.28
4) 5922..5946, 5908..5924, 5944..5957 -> -0.2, 7.44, 7.63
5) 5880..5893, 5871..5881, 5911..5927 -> 1.9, 8.03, 7.38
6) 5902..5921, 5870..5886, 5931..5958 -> 0.7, 7.71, 7.61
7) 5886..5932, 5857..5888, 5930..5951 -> 3.0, 7.54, 7.71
